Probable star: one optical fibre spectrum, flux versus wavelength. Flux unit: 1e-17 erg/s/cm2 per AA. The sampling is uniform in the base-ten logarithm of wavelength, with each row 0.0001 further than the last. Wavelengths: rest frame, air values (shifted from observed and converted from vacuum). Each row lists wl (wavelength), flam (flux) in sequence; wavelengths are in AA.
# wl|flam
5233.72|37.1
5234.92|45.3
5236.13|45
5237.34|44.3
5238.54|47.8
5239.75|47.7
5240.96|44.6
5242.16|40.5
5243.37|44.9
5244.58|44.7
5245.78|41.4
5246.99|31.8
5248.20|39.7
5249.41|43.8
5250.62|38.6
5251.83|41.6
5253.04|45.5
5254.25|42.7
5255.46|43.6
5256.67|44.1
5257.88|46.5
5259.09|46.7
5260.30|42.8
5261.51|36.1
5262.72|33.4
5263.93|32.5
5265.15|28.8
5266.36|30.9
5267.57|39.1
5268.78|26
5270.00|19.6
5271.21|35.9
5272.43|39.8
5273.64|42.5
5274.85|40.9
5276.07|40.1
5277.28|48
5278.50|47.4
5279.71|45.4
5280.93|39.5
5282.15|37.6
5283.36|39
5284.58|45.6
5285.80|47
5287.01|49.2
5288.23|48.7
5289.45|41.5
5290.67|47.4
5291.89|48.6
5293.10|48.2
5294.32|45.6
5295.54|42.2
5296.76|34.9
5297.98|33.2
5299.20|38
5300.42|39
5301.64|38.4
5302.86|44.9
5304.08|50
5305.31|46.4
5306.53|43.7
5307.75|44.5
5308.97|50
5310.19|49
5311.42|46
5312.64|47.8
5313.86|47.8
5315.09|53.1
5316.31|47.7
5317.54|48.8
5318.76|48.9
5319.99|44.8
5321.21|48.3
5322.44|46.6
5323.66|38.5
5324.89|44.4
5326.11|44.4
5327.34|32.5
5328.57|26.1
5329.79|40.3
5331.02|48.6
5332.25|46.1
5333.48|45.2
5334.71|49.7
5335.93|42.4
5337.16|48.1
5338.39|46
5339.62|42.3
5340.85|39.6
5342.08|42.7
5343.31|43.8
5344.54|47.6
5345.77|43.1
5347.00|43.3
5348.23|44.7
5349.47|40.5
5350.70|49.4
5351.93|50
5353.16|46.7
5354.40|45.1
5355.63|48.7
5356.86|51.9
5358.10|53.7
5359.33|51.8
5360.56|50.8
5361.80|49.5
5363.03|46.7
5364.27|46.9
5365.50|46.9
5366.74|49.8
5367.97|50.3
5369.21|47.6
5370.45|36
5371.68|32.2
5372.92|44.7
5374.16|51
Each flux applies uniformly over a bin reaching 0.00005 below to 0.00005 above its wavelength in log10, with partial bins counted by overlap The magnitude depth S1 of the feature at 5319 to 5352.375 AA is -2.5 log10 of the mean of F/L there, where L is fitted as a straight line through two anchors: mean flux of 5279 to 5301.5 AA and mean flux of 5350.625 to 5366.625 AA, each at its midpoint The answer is 0.08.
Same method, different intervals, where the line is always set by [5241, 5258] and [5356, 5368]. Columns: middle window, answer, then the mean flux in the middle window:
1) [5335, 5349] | 0.103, 44.1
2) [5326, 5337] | 0.143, 41.8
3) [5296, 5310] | 0.085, 42.3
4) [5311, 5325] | -0.005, 47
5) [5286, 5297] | -0.015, 45.6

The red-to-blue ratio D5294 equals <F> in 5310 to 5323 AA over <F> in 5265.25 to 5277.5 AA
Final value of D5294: 1.3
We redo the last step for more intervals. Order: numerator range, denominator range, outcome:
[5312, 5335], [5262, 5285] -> 1.19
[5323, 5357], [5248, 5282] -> 1.12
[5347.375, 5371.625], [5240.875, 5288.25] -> 1.18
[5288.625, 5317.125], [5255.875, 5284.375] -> 1.16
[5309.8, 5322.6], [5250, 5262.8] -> 1.14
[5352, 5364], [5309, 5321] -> 1.02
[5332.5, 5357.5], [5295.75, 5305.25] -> 1.13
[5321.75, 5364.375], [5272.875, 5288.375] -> 1.03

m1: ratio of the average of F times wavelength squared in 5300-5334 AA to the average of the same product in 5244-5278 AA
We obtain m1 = 1.2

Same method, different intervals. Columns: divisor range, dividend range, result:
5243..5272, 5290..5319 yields 1.20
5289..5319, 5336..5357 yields 1.02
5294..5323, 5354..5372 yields 1.08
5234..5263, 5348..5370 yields 1.18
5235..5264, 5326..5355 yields 1.07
